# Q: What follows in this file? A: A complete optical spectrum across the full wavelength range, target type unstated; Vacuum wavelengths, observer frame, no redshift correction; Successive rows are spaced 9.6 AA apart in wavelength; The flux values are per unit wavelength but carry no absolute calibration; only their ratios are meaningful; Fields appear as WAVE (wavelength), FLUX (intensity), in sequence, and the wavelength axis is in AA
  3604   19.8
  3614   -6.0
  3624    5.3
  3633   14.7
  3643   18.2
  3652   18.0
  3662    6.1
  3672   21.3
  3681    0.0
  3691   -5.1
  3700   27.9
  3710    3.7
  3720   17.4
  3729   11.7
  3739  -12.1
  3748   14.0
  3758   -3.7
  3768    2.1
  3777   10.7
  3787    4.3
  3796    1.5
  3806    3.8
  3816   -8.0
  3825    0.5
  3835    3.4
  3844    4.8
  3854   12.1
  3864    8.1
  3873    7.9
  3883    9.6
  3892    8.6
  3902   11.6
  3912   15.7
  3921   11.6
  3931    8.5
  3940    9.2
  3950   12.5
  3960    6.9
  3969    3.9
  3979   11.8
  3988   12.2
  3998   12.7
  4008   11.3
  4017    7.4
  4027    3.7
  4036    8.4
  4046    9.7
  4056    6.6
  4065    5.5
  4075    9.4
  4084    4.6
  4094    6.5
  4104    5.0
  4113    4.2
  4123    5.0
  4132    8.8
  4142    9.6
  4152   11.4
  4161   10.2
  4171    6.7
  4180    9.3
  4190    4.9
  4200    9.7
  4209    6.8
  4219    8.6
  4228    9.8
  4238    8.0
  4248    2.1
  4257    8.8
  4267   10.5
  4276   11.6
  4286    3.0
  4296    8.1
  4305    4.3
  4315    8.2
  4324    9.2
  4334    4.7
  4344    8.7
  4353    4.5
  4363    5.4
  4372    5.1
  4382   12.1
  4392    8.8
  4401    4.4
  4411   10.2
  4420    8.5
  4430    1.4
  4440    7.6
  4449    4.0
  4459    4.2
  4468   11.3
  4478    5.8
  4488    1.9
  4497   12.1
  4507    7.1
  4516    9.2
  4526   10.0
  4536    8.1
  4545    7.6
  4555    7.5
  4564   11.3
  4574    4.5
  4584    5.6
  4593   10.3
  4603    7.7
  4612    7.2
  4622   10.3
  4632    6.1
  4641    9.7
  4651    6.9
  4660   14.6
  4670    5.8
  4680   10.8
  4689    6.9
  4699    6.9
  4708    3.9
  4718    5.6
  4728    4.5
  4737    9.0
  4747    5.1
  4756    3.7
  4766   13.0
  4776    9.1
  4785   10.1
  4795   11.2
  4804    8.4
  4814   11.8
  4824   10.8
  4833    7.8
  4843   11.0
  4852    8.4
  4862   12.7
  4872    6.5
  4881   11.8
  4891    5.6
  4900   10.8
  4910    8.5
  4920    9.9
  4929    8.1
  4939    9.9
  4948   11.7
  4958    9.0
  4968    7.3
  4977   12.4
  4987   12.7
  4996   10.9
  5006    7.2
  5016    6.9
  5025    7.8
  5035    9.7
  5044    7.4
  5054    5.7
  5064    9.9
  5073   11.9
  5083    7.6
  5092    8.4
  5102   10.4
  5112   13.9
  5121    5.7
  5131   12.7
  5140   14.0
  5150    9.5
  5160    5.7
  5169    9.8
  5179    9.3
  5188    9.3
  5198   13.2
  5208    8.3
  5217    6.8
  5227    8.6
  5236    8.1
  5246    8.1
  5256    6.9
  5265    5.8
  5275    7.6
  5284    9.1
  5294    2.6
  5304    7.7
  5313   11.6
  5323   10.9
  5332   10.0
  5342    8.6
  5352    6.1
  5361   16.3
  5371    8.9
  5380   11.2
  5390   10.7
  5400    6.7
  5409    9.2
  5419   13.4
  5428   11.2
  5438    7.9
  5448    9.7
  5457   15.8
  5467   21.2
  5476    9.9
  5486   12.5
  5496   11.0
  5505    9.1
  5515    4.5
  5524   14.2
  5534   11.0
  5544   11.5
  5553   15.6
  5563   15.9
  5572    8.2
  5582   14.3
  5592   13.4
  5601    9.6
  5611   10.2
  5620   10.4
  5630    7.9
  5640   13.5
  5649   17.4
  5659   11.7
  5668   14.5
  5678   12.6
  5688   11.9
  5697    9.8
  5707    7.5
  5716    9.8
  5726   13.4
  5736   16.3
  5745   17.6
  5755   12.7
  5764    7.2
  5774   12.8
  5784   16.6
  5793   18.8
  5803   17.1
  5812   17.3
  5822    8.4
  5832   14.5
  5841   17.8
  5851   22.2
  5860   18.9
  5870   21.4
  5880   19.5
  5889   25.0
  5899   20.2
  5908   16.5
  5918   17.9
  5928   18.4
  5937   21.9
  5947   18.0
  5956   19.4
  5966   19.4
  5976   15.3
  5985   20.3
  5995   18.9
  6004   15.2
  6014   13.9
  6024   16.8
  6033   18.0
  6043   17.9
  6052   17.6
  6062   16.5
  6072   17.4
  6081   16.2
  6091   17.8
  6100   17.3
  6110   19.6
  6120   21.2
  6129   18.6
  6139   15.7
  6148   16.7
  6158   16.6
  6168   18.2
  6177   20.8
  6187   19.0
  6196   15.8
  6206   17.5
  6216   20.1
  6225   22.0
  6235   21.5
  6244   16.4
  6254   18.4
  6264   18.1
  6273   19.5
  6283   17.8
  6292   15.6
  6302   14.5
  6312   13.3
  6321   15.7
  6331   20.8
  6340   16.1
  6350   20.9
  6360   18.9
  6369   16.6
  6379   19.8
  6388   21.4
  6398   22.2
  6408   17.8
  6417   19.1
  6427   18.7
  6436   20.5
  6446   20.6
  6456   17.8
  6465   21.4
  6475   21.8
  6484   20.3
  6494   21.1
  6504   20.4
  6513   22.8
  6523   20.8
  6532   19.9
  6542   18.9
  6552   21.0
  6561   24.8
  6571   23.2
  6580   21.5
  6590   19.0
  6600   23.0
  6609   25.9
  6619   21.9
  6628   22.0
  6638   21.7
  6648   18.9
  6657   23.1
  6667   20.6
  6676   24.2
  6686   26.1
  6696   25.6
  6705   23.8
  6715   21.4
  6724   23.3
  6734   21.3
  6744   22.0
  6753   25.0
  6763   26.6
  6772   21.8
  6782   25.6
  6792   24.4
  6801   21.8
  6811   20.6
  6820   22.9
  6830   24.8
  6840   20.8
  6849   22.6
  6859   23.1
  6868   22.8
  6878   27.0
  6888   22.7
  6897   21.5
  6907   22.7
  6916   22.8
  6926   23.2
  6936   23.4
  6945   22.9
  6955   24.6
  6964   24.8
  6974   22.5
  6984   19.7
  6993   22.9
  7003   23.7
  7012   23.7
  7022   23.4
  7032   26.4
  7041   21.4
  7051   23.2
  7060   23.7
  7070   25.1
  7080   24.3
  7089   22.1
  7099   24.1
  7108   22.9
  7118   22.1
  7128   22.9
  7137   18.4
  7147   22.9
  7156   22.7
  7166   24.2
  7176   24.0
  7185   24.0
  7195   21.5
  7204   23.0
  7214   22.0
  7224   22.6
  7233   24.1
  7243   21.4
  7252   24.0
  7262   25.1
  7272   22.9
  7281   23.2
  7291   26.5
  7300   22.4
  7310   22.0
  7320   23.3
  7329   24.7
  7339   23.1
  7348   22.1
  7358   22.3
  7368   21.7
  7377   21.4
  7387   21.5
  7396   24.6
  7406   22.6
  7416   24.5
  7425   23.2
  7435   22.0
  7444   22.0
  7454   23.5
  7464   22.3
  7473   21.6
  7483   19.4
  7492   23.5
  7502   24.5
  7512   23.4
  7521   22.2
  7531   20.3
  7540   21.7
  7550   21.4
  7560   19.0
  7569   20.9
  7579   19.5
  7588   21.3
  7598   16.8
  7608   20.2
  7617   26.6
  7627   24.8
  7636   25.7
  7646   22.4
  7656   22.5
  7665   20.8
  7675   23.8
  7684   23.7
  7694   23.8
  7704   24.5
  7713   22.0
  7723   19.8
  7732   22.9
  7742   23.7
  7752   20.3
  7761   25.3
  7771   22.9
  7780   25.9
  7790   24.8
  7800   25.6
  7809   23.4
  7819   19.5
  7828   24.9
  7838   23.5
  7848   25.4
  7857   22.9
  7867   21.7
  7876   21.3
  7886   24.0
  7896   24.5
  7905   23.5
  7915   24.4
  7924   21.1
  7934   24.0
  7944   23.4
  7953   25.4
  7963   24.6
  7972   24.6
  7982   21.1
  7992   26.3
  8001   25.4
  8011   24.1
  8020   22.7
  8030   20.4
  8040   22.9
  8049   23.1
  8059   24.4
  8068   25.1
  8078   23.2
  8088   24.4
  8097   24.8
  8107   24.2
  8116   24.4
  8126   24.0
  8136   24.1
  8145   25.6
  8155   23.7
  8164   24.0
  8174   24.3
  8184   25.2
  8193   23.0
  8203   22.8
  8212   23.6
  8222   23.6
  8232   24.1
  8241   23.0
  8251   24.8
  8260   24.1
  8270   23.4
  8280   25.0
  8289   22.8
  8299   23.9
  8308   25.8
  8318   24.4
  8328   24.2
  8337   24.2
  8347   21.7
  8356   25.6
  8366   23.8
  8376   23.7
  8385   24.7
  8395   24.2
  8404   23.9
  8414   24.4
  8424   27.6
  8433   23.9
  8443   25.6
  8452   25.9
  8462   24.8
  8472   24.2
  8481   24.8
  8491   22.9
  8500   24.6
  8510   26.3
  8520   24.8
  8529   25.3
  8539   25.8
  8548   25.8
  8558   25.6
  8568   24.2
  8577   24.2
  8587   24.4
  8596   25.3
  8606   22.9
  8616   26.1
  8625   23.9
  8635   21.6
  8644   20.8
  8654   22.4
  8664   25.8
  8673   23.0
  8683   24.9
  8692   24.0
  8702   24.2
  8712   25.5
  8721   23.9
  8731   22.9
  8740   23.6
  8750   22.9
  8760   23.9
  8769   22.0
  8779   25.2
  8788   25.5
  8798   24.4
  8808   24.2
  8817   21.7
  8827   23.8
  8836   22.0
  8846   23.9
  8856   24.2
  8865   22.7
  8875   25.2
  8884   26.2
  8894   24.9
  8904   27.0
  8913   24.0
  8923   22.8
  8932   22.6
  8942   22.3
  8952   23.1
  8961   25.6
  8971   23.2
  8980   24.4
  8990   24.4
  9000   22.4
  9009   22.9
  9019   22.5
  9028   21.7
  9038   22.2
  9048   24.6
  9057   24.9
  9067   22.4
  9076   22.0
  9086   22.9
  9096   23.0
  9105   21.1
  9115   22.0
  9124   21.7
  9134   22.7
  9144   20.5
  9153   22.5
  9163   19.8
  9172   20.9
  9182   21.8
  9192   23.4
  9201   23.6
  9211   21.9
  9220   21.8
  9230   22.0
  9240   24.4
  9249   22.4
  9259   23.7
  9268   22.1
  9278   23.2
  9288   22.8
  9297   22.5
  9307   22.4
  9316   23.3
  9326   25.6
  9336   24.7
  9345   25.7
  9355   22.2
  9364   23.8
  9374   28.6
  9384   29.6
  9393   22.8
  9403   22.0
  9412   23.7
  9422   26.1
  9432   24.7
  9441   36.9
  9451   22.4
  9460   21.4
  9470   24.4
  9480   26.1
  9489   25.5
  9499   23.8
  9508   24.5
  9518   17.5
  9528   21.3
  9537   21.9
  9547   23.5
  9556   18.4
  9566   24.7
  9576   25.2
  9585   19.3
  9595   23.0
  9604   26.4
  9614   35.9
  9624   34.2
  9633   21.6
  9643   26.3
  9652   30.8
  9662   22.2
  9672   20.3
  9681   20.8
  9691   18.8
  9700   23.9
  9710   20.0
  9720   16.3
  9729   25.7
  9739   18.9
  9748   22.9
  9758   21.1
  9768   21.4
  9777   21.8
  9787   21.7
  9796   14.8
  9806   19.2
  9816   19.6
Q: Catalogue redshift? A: 0.47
